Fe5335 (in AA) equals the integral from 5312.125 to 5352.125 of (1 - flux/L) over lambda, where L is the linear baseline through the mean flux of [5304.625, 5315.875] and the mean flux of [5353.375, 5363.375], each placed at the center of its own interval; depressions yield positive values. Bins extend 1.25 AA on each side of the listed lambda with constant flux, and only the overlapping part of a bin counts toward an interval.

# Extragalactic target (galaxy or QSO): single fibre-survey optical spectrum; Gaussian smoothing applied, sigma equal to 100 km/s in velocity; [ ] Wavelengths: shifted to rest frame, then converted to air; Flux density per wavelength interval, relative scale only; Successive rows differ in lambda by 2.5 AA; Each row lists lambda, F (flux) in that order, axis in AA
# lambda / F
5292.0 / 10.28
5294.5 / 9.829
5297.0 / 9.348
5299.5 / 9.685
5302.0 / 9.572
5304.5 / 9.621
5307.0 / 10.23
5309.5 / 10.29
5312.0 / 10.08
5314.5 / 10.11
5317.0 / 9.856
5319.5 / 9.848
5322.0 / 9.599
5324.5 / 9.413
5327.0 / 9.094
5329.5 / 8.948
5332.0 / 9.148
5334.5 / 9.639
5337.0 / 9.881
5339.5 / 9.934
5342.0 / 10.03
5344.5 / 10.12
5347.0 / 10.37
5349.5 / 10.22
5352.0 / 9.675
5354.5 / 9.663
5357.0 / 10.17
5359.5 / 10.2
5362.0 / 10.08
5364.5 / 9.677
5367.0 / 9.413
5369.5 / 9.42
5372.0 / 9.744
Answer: 1.3 AA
